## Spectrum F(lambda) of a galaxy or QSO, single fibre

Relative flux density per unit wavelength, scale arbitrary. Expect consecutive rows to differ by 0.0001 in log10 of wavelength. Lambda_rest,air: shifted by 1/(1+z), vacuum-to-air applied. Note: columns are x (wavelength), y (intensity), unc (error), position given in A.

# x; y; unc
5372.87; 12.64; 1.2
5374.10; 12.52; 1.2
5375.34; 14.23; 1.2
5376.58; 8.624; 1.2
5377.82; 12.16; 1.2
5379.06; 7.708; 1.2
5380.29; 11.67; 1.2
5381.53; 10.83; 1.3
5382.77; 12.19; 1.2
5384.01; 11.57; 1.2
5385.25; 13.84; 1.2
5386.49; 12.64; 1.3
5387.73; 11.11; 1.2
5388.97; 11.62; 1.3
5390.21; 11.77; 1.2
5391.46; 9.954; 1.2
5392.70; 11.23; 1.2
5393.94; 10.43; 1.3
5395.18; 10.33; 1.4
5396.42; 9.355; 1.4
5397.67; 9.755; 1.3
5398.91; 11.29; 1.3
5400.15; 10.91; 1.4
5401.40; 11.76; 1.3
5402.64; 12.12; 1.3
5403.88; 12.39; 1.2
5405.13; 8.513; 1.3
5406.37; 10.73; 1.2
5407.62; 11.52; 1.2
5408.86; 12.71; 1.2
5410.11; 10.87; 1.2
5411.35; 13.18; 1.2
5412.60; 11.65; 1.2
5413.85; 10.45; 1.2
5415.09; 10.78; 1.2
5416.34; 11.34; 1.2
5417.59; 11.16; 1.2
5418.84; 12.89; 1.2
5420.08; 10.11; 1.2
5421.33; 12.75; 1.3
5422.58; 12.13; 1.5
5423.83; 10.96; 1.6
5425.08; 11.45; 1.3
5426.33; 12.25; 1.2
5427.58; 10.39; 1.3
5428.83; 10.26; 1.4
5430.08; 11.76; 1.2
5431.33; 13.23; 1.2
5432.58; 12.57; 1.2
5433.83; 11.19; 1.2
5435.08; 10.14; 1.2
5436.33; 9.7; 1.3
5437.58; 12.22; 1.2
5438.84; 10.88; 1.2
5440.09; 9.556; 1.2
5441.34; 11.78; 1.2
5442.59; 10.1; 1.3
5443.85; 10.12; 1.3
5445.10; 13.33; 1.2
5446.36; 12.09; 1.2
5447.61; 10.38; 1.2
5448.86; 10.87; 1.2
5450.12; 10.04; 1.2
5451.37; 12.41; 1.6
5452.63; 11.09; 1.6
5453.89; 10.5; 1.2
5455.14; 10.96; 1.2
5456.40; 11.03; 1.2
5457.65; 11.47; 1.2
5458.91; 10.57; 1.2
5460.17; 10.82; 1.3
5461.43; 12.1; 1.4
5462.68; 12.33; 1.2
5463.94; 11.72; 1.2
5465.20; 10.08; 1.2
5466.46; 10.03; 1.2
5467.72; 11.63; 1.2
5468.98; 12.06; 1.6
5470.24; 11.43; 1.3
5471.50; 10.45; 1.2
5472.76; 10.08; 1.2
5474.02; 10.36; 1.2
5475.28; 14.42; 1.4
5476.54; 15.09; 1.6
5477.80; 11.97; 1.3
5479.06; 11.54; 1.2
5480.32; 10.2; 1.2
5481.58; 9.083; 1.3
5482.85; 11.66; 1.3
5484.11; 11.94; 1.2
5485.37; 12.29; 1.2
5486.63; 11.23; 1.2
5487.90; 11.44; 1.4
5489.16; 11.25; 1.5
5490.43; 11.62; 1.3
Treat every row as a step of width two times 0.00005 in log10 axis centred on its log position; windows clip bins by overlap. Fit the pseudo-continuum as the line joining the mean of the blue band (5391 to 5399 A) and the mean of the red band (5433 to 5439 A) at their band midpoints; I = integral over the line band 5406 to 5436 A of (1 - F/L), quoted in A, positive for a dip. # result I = -2.4 A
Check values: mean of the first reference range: 10.3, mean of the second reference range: 10.9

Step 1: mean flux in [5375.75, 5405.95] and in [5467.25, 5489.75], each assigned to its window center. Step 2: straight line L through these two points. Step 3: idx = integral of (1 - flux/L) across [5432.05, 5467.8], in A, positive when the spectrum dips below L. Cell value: 0.95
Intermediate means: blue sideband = 11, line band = 11.1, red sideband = 11.6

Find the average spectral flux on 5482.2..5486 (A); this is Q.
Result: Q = 12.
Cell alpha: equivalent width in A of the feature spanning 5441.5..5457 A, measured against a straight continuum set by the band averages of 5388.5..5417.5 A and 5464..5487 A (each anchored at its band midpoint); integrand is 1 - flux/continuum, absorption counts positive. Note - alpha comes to 0.3 A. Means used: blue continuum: 11.1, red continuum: 11.4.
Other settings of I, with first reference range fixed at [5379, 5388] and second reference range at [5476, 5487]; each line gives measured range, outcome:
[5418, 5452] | 1.1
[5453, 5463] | 0.4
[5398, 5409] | 0.4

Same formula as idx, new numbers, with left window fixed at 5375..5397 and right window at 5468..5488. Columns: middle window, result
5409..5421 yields -0.2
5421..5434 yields -0.4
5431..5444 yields 0.4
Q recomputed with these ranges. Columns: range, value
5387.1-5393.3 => 11.1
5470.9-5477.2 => 12.1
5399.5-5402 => 11.3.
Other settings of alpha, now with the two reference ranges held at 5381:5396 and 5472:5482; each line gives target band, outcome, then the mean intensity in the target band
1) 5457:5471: 0.4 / 11.3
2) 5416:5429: 0.1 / 11.5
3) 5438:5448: 0.4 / 11.1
